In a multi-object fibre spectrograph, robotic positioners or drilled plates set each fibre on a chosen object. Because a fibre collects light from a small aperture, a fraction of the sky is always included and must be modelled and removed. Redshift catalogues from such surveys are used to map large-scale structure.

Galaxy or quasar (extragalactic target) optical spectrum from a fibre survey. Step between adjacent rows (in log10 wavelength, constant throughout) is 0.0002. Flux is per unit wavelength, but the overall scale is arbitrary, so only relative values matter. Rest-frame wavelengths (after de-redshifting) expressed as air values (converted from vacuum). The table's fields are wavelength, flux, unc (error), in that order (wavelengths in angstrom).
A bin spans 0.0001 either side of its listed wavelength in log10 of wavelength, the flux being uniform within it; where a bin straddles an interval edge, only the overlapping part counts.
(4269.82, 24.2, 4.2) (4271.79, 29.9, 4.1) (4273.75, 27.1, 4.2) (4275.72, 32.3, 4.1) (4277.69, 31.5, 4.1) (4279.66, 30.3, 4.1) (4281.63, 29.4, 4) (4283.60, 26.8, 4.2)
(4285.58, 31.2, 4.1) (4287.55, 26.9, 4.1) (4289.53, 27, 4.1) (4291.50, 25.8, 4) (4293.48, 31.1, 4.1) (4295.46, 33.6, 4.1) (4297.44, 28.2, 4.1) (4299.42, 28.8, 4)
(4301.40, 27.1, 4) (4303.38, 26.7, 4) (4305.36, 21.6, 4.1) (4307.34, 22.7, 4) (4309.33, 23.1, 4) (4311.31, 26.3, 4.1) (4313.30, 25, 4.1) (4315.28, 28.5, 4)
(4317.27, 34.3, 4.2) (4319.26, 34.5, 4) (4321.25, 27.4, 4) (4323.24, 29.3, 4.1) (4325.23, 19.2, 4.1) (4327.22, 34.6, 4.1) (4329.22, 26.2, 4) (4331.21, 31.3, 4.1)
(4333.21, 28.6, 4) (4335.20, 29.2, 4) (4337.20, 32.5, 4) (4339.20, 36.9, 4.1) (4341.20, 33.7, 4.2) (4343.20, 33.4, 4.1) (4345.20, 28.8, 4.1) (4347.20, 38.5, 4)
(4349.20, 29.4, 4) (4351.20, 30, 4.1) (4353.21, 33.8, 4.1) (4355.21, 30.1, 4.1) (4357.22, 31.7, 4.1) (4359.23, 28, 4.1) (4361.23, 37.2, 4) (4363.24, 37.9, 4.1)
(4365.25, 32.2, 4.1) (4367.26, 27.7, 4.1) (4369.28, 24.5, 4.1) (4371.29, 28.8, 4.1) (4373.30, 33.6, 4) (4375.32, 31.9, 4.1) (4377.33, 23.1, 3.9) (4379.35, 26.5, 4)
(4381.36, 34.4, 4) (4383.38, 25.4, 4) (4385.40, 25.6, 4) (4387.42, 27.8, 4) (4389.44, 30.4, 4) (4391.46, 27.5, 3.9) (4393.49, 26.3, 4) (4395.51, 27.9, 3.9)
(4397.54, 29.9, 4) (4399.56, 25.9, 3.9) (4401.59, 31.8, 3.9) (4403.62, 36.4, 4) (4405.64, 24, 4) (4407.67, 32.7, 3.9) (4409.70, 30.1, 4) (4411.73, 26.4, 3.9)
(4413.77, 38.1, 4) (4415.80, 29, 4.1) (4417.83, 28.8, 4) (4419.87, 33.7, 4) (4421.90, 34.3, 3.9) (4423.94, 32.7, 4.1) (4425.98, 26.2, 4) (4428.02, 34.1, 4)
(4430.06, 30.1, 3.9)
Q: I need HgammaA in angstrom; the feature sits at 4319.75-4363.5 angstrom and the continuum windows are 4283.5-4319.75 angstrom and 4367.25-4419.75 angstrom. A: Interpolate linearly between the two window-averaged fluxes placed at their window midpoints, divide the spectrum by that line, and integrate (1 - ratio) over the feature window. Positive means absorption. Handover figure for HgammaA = -4.3 angstrom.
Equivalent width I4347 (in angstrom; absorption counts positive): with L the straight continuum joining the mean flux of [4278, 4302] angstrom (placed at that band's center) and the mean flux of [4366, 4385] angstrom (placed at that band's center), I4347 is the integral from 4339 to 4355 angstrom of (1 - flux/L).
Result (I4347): -2.3 angstrom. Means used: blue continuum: 28.9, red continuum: 28.4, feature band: 32.7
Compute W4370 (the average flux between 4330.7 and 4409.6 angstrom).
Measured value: 30.4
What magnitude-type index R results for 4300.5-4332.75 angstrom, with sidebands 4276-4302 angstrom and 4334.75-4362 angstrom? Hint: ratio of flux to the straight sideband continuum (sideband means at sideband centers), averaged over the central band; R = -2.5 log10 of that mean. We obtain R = 0.12 mag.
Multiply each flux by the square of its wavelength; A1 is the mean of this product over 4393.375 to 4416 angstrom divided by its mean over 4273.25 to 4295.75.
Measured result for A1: 1.08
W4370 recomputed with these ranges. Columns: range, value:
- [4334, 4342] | 32.9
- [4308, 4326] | 27.5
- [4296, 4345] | 28.8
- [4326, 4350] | 31.8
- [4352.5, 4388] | 30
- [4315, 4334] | 29.4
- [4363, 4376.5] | 30.4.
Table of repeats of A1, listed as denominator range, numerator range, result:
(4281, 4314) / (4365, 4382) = 1.11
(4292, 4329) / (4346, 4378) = 1.15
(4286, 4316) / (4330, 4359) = 1.21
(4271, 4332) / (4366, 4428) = 1.09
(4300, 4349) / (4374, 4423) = 1.05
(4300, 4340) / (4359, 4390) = 1.08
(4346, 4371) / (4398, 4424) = 1.00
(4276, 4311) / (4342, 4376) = 1.17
